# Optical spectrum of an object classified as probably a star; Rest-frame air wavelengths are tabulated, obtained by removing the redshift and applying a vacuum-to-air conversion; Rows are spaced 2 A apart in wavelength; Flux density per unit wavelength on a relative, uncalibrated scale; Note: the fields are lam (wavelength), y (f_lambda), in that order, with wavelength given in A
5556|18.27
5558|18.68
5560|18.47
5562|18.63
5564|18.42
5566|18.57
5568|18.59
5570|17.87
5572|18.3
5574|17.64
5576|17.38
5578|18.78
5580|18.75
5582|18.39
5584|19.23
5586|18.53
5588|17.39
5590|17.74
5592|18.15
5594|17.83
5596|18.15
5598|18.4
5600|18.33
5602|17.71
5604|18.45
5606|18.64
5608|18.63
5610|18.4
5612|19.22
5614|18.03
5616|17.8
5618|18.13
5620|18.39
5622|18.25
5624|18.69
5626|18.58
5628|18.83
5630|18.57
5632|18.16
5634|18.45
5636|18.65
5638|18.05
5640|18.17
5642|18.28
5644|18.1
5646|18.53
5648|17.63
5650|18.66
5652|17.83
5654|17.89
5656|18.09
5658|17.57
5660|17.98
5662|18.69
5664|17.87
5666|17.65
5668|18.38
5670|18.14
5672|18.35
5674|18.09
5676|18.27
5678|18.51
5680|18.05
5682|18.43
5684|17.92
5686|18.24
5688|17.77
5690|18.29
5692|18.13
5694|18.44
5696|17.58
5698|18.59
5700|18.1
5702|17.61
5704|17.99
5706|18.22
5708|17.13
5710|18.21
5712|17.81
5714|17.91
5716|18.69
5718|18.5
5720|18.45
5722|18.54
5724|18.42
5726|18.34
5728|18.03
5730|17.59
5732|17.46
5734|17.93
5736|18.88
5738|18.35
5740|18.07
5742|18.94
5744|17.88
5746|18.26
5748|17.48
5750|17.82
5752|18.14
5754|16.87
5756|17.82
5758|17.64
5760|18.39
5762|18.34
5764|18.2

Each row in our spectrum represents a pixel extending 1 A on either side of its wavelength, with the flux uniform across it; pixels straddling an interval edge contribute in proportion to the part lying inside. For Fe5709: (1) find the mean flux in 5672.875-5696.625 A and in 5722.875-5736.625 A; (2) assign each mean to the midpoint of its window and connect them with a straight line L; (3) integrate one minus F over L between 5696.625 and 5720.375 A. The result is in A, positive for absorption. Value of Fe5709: 0.0 A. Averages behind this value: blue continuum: 18.2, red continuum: 18.1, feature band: 18.1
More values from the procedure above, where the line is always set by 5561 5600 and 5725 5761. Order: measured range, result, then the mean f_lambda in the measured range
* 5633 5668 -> 0.02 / 18.1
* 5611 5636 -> -0.34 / 18.4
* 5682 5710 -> 0.07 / 18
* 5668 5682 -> -0.12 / 18.3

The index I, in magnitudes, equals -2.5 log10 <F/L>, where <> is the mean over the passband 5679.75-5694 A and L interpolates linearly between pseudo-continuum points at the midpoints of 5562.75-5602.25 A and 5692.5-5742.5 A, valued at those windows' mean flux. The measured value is 0.00 mag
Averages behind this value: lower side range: 18.2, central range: 18.1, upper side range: 18.1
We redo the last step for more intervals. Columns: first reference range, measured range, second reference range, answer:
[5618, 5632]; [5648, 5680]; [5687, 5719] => 0.01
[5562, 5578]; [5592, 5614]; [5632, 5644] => -0.01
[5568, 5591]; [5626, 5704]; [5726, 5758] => -0.01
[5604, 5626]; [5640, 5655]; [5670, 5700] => 0.01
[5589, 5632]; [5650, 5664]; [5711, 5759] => 0.01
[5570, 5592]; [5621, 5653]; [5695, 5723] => -0.01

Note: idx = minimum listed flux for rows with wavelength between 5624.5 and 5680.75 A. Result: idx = 17.57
